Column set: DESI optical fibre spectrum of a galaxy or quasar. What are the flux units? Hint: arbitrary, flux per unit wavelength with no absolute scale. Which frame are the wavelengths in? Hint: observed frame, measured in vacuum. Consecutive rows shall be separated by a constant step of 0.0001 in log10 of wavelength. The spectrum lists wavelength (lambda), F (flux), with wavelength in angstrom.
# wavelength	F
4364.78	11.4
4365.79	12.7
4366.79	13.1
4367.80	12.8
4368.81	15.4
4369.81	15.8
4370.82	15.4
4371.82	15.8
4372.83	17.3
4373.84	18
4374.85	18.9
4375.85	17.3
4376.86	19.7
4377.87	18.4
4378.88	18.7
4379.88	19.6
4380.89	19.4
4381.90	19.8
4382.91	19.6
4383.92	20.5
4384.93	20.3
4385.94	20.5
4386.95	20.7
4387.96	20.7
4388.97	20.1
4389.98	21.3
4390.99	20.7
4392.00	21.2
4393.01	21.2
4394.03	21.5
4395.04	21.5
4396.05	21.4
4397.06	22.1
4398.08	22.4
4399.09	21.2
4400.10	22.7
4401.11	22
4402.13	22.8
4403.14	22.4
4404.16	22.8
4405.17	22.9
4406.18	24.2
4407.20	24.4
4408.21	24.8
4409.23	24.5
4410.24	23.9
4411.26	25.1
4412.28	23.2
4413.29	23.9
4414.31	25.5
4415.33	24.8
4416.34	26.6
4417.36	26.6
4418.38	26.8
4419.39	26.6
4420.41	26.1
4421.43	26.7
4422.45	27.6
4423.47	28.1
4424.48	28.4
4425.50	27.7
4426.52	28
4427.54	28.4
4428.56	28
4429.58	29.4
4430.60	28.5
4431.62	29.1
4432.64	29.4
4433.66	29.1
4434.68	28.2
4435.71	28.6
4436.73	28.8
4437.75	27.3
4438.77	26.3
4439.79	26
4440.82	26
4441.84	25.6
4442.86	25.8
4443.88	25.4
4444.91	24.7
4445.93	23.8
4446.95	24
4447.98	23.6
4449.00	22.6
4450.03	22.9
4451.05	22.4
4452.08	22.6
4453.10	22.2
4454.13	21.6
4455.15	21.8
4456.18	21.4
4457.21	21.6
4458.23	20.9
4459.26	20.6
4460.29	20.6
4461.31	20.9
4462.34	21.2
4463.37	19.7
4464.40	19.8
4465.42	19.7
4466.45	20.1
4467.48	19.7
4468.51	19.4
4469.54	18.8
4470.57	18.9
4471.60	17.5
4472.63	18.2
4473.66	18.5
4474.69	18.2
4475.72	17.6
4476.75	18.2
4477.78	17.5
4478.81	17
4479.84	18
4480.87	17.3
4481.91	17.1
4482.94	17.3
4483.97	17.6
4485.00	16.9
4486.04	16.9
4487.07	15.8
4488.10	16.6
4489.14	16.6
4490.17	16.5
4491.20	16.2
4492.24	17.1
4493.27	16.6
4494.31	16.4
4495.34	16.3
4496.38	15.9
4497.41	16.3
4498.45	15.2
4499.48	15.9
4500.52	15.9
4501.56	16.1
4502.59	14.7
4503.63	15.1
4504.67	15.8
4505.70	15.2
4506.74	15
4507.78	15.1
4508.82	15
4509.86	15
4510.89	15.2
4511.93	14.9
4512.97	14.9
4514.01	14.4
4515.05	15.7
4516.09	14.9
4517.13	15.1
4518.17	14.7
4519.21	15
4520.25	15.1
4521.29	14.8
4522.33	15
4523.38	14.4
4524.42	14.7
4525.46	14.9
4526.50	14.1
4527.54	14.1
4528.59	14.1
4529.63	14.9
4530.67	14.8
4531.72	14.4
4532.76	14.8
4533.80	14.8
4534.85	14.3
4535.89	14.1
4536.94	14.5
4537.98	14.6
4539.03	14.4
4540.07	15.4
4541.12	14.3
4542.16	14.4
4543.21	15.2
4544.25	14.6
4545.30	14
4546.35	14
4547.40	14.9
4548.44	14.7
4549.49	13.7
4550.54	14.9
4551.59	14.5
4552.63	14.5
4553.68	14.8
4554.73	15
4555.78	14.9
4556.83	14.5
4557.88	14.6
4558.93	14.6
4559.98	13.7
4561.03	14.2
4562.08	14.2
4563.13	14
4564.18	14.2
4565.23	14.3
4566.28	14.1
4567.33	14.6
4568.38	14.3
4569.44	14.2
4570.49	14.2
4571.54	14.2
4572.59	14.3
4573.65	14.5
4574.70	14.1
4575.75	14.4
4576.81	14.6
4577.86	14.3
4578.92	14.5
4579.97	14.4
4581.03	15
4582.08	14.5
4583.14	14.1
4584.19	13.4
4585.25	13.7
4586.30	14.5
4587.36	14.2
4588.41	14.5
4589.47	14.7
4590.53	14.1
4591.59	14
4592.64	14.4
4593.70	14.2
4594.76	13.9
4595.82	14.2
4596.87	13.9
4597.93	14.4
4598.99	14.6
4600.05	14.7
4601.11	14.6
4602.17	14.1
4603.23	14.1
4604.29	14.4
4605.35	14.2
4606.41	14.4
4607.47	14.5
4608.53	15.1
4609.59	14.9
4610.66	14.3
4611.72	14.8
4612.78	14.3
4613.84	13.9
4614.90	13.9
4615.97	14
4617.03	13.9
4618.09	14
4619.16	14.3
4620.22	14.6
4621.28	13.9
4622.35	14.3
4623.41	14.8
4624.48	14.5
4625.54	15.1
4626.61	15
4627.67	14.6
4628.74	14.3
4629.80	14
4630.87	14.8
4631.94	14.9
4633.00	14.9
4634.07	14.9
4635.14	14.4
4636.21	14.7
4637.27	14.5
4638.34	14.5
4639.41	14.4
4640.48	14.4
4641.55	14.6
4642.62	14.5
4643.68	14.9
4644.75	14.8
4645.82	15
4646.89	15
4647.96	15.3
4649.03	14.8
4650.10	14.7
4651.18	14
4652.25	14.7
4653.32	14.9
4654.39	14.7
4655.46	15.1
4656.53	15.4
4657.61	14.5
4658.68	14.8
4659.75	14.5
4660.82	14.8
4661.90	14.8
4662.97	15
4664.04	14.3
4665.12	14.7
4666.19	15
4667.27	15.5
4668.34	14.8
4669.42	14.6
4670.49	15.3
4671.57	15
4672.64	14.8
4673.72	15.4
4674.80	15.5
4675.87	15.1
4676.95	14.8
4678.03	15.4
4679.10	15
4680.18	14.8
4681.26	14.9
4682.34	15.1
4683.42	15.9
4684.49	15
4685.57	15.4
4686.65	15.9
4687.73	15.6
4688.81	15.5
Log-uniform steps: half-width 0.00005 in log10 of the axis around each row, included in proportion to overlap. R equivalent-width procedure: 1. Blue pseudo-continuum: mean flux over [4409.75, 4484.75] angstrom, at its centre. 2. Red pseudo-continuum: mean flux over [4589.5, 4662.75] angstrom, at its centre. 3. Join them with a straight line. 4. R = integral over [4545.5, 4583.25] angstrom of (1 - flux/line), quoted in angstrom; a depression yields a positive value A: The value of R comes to 6.73 angstrom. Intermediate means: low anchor 23.3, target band 14.4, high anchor 14.5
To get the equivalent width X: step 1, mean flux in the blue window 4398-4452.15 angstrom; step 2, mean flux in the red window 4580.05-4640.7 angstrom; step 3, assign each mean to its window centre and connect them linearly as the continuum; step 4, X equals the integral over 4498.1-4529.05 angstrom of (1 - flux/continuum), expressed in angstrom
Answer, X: 8.0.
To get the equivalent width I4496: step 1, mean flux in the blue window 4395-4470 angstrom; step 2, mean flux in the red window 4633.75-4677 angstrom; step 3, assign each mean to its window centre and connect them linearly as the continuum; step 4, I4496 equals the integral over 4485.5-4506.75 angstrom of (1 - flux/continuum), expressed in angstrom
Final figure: 5.5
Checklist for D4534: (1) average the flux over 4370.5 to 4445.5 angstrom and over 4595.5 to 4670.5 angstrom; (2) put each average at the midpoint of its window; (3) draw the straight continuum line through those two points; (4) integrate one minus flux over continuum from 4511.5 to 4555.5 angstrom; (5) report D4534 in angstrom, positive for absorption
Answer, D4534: 9.3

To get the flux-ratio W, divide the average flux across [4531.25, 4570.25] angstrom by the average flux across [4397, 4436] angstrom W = 0.56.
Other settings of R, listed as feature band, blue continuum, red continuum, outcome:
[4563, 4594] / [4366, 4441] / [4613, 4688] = 5.2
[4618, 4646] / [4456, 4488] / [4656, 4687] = 2.1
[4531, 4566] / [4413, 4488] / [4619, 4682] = 8.2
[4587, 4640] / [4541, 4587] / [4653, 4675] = 0.8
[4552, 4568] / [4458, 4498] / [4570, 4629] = 1.2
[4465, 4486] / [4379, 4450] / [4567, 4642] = 3.0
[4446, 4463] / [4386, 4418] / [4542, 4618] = -1.3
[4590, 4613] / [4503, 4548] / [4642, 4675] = 0.7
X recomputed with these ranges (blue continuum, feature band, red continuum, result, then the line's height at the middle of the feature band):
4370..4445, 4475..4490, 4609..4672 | 2.6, 20.7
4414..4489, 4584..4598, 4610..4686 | 2.4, 17.1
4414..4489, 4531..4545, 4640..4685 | 3.6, 19.6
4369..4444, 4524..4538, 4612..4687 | 3.3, 19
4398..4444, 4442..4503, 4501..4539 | 3.3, 20.2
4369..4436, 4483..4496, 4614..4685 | 2.3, 20.2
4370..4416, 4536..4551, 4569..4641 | 1.7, 16.4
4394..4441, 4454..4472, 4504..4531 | 0.5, 20.7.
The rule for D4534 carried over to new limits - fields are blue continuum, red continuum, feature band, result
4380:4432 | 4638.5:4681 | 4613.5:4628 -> 1.7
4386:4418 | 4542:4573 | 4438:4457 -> -3.2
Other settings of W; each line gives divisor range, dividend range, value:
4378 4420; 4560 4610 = 0.64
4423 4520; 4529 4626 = 0.71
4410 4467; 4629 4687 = 0.60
